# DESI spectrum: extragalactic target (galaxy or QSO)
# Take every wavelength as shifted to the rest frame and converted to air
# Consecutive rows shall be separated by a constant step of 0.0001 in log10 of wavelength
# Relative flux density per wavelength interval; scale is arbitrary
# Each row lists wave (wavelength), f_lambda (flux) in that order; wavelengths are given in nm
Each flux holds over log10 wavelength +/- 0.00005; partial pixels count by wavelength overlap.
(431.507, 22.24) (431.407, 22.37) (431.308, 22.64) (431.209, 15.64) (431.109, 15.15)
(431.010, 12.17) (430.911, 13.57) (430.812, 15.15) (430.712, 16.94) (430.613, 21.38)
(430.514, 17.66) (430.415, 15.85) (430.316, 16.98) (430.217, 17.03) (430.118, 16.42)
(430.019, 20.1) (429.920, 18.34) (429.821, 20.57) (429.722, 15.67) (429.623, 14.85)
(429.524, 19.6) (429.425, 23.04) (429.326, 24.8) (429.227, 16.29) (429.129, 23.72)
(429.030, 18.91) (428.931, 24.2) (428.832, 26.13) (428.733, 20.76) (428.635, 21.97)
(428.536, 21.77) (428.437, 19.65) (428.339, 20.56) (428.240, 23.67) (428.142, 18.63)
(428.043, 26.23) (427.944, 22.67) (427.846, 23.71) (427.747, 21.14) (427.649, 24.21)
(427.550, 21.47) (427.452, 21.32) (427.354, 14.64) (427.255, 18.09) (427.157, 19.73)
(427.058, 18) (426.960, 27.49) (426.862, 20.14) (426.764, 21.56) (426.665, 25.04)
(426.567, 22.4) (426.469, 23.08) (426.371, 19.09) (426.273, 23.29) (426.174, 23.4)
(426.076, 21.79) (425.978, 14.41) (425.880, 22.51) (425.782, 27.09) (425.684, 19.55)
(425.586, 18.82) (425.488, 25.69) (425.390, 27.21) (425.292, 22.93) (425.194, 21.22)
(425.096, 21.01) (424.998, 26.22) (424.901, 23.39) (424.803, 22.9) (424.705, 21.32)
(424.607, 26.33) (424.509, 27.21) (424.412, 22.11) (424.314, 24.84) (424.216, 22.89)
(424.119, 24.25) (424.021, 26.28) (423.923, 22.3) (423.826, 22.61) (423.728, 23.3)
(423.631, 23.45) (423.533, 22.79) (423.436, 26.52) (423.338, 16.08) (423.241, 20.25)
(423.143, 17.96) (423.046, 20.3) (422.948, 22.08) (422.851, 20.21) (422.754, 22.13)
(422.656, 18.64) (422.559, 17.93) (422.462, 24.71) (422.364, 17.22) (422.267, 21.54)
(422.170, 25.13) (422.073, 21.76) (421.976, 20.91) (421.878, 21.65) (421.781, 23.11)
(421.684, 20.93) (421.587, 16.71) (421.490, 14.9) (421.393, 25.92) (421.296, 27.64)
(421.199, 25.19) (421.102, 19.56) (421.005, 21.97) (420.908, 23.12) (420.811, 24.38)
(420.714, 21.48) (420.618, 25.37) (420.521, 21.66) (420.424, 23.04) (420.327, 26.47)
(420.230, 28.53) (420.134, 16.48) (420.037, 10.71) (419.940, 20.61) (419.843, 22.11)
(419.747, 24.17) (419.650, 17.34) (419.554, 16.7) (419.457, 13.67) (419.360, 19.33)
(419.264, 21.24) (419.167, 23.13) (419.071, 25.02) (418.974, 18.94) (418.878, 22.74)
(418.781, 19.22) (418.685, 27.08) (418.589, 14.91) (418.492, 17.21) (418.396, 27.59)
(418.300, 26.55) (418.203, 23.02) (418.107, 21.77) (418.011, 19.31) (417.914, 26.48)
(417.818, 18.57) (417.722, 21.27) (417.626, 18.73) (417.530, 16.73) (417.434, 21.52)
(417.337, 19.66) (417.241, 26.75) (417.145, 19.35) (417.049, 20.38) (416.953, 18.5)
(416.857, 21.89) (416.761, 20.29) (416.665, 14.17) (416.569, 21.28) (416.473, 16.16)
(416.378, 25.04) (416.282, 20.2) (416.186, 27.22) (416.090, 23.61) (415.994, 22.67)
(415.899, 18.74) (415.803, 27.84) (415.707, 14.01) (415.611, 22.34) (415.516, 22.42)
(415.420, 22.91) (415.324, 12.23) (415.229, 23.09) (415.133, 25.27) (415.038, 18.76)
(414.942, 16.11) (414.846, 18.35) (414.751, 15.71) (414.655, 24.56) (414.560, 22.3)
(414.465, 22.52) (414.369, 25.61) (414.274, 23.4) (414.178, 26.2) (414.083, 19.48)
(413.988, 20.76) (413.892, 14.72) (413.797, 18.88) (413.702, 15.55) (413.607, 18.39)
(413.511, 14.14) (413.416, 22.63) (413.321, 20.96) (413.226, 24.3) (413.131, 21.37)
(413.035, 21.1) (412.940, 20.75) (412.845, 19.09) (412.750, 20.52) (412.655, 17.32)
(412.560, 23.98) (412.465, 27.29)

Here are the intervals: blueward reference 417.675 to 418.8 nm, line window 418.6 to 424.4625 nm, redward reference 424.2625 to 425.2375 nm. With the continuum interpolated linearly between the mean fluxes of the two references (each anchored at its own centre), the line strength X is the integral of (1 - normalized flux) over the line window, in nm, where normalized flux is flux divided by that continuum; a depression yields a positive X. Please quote 0.32 nm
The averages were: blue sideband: 22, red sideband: 23.7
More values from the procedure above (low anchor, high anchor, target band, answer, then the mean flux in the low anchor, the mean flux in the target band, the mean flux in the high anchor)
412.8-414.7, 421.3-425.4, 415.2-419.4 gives 0.035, 20.8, 21.2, 22.2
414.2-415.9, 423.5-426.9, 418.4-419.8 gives 0.096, 21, 20.3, 22.9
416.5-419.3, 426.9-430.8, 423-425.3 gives -0.246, 21.1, 22.9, 20.3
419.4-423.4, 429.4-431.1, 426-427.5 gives -0.193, 21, 21.1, 17.2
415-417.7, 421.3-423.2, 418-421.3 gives -0.117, 20.8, 21.6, 20.9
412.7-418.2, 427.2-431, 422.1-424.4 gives -0.193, 20.7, 21.9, 19.9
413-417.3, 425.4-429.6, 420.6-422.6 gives -0.067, 20.7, 21.9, 21.7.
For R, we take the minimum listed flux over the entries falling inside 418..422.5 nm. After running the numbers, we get 10.71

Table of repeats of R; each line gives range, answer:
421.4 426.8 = 14.41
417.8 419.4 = 14.91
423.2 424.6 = 16.08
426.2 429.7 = 14.64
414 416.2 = 12.23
